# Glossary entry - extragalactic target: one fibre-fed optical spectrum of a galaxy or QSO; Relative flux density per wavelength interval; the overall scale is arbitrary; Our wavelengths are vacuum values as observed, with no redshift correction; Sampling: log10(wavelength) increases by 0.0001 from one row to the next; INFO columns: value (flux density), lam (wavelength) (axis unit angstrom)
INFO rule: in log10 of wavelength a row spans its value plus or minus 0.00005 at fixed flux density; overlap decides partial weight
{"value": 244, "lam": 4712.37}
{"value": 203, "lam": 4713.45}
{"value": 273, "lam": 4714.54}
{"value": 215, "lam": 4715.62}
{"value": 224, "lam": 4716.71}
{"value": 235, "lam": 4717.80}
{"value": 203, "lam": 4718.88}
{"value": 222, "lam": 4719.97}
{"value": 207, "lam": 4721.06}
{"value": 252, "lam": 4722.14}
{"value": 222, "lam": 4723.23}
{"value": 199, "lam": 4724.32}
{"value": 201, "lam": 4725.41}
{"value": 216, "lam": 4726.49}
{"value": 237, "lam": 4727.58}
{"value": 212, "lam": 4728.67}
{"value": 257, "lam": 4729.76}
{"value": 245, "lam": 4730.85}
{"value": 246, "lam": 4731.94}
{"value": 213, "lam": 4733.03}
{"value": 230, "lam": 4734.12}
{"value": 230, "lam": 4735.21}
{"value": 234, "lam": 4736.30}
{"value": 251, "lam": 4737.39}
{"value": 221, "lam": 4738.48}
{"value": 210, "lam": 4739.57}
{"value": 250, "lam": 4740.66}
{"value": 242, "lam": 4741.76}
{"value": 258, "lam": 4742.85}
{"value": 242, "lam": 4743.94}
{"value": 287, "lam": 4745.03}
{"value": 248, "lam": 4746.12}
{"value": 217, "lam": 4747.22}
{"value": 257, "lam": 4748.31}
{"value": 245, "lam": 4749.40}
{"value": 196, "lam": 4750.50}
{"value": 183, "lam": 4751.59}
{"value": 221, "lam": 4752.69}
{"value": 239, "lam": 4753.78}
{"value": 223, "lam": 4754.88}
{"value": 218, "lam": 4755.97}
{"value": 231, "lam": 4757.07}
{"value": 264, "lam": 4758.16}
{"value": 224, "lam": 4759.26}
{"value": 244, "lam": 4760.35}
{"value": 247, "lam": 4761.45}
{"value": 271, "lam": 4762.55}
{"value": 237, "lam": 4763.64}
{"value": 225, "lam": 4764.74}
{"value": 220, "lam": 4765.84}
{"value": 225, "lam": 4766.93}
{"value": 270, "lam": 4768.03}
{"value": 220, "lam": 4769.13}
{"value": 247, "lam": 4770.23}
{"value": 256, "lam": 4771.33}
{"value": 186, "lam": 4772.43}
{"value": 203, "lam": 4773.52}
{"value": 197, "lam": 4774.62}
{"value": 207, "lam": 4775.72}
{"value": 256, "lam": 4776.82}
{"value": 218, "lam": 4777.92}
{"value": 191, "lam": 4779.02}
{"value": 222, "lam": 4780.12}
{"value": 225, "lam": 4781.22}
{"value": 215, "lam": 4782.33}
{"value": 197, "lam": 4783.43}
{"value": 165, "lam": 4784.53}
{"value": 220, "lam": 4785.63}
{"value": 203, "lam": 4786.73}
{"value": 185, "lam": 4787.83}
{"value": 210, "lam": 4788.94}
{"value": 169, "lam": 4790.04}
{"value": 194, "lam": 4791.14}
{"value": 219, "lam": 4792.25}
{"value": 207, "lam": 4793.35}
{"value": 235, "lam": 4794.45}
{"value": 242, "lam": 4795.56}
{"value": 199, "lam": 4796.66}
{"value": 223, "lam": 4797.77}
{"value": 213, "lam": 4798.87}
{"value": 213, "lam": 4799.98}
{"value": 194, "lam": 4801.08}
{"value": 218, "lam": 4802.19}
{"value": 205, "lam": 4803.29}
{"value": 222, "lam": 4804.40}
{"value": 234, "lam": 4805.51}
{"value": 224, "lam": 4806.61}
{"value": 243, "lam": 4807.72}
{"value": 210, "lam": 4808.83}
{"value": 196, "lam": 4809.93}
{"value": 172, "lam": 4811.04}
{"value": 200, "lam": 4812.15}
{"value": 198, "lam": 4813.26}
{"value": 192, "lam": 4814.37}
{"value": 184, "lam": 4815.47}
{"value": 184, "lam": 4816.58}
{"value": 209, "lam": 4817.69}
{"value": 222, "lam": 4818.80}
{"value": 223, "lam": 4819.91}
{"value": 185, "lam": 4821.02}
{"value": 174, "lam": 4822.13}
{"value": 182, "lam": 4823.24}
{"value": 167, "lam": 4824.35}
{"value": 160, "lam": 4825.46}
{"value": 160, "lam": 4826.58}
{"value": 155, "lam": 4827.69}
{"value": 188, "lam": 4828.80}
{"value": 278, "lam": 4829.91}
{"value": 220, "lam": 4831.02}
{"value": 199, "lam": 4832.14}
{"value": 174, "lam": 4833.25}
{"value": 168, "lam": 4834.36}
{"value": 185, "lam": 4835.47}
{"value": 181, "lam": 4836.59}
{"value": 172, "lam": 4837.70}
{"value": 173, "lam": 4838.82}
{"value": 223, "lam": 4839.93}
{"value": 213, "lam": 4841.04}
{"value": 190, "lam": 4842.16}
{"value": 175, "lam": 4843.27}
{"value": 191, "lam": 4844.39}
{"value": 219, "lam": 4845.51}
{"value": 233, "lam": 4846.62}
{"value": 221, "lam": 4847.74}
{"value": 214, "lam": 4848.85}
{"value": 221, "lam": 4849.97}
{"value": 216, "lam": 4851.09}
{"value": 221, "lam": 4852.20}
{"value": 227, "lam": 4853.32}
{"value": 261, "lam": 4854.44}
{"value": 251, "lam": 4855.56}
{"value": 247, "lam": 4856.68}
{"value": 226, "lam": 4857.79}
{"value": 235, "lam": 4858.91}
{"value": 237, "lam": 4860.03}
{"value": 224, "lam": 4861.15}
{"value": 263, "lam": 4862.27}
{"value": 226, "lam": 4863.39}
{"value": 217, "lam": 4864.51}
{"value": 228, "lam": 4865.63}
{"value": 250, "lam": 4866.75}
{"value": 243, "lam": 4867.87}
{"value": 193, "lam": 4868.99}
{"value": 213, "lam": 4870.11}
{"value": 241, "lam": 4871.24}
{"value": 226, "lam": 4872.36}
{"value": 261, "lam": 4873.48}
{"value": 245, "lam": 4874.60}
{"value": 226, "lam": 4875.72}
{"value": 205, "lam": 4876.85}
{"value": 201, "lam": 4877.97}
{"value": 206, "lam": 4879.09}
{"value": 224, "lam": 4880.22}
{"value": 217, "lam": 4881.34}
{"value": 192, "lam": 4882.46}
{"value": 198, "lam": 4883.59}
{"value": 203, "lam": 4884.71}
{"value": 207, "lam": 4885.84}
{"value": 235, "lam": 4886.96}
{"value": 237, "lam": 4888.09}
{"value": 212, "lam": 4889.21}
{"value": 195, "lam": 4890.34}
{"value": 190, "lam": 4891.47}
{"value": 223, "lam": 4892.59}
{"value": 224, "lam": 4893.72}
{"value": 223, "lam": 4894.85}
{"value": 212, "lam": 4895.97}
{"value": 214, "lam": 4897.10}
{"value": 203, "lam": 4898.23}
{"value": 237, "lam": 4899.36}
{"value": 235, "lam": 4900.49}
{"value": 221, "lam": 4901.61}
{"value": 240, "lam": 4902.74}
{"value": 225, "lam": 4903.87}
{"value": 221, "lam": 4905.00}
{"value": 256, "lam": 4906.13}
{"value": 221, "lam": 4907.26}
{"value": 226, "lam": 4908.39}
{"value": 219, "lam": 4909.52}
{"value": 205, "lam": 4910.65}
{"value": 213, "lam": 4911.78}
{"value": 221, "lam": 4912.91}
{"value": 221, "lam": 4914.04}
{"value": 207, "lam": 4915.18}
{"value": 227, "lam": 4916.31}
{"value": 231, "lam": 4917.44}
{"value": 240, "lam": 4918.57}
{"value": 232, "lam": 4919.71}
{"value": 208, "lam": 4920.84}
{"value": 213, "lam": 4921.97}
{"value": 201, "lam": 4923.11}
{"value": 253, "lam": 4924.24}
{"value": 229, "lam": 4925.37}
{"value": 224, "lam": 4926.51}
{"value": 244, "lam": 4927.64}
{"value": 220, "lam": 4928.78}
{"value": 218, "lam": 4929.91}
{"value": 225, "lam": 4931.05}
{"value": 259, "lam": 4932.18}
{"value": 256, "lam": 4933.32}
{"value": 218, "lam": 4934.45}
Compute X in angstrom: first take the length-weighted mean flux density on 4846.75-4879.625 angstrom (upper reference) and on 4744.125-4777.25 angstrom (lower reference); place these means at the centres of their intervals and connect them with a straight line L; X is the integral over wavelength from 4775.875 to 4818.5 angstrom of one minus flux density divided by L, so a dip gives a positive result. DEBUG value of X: 4.24 angstrom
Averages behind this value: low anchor 232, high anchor 229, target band 208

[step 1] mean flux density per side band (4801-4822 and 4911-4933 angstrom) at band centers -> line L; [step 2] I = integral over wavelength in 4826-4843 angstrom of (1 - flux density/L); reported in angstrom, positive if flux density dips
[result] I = 1.5 angstrom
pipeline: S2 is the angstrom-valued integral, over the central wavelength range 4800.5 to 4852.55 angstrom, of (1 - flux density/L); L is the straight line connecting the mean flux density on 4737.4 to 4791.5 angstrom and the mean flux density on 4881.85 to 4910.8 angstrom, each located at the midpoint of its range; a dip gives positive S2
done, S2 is 5.20 angstrom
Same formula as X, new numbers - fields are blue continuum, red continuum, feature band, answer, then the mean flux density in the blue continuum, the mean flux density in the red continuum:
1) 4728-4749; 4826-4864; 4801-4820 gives 1.2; 240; 211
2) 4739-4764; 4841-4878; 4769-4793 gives 2.6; 237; 226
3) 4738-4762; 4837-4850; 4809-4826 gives 1.7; 235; 203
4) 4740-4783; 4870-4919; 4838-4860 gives 0.5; 231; 220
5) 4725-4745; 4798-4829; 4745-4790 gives -0.8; 235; 198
